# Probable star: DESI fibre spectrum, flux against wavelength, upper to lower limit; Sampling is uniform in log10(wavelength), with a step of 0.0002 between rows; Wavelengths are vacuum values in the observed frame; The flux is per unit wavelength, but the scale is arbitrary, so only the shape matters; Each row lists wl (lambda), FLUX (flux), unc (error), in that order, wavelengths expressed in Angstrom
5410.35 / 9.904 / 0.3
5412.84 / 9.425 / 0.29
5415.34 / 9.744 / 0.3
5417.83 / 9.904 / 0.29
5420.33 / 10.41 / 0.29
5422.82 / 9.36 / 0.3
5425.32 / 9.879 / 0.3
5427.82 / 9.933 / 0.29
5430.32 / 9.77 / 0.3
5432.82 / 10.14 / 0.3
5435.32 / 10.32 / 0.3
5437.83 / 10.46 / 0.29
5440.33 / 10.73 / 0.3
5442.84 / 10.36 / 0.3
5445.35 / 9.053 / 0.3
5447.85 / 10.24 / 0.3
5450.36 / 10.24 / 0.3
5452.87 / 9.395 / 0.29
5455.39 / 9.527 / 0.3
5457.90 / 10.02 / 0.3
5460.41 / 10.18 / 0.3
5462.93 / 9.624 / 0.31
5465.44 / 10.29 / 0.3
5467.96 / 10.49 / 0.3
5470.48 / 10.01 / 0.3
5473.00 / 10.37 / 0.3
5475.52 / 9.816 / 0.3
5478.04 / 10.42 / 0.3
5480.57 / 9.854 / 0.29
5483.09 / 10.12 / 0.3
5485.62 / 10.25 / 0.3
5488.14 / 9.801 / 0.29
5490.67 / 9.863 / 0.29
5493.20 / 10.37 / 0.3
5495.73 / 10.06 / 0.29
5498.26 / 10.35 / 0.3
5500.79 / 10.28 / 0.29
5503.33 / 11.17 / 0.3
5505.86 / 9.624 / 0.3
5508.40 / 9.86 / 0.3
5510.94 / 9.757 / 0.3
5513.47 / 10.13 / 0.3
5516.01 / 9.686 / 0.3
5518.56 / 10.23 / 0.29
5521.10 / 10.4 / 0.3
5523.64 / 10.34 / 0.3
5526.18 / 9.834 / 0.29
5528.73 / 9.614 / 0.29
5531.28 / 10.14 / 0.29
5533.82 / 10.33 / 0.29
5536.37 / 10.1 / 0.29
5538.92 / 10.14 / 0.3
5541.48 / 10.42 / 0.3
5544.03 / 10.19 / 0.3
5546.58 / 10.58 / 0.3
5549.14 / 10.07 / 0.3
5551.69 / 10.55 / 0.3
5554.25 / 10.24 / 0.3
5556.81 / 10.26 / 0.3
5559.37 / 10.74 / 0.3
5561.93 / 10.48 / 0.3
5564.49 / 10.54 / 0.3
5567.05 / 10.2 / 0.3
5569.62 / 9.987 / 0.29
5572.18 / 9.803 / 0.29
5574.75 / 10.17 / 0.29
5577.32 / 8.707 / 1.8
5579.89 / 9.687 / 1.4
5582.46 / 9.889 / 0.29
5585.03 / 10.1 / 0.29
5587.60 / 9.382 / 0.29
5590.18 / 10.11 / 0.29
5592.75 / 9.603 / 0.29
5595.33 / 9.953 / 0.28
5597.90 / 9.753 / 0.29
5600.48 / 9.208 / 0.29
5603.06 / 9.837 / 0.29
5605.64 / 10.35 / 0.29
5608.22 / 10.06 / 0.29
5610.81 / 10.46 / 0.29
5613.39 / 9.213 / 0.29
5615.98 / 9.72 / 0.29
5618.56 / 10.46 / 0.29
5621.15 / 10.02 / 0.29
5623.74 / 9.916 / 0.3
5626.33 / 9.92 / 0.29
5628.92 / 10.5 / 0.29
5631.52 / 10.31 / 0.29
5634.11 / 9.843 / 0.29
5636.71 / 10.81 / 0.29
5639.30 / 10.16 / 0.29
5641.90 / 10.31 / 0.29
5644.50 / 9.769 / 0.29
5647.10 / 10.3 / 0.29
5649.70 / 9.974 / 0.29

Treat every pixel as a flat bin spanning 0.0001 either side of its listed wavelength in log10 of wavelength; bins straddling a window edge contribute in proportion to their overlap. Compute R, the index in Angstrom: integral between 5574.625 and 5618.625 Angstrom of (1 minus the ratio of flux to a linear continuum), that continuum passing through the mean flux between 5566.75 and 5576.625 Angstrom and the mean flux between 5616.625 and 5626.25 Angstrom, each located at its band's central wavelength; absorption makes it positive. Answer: 0.98 Angstrom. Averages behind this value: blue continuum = 9.94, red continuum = 10.1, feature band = 9.79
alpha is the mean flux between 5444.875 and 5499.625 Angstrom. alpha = 10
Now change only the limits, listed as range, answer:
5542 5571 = 10.4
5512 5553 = 10.2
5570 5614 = 9.8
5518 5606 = 10.1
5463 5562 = 10.2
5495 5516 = 10.1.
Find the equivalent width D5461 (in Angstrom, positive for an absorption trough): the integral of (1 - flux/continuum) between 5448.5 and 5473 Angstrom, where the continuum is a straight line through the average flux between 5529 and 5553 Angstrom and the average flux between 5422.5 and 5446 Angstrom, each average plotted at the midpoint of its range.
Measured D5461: 0.23 Angstrom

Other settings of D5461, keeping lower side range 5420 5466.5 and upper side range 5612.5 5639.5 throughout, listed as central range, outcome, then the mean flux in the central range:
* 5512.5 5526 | -0.1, 10.1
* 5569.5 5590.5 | 0.7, 9.73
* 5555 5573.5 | -0.4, 10.3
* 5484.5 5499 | -0.1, 10.1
